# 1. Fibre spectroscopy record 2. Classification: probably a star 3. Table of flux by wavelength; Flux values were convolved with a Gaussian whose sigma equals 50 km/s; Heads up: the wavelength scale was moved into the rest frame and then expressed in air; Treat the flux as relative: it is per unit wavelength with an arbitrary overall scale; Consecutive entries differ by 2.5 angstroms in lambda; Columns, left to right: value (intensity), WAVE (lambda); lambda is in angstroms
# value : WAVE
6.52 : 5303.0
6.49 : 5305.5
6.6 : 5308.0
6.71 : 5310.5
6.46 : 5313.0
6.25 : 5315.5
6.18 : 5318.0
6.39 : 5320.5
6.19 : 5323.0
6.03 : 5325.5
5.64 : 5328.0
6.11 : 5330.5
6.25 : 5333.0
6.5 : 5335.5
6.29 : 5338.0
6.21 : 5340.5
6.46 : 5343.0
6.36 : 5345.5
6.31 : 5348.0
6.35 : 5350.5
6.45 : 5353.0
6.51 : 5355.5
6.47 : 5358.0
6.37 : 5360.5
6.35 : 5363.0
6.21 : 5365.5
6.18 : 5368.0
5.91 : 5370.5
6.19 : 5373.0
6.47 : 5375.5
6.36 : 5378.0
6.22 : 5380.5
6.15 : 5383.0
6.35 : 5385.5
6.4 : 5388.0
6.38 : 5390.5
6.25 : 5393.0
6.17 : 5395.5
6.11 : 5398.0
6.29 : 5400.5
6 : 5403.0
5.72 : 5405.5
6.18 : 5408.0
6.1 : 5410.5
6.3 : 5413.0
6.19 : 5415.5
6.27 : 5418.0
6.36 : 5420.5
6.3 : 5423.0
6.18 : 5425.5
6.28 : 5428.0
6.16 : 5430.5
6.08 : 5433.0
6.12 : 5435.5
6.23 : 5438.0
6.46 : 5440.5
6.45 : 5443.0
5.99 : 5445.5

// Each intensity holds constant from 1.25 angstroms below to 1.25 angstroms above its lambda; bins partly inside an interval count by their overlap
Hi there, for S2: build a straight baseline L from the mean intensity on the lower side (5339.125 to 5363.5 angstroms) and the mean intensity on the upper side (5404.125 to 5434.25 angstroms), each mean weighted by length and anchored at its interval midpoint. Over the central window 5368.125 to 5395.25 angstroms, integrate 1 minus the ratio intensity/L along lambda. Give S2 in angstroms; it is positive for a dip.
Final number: 0.1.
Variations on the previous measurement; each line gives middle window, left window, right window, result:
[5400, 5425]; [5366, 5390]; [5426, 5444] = 0.3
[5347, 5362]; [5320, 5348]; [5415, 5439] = -0.5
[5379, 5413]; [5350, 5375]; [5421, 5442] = 0.5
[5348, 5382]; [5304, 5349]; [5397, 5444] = -0.3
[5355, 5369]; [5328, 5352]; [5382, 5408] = -0.2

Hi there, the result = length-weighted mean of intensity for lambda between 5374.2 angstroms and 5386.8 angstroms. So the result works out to 6.31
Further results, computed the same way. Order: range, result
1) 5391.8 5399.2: 6.18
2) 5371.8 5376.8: 6.33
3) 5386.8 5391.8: 6.39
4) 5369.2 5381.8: 6.23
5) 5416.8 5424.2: 6.31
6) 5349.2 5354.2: 6.4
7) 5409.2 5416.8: 6.2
